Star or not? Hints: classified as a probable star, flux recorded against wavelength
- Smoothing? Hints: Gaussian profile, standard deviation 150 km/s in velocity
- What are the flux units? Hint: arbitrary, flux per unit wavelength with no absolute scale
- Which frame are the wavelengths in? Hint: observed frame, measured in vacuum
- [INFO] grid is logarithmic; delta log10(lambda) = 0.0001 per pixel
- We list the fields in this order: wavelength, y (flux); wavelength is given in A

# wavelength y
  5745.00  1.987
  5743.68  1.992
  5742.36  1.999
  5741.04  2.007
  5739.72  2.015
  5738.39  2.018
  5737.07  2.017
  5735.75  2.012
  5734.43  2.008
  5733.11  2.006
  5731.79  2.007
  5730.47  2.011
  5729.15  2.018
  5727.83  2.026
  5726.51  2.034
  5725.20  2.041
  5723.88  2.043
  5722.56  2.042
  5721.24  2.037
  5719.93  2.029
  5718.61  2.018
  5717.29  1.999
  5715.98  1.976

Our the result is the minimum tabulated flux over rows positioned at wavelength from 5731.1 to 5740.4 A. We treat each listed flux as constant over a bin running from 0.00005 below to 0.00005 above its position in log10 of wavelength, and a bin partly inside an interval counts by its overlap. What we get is 2.006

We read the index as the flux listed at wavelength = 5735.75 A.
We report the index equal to 2.012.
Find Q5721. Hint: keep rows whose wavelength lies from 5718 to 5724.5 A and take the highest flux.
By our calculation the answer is 2.043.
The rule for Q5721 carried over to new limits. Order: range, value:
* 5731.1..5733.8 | 2.007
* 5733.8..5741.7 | 2.018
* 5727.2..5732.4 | 2.026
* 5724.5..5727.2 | 2.041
